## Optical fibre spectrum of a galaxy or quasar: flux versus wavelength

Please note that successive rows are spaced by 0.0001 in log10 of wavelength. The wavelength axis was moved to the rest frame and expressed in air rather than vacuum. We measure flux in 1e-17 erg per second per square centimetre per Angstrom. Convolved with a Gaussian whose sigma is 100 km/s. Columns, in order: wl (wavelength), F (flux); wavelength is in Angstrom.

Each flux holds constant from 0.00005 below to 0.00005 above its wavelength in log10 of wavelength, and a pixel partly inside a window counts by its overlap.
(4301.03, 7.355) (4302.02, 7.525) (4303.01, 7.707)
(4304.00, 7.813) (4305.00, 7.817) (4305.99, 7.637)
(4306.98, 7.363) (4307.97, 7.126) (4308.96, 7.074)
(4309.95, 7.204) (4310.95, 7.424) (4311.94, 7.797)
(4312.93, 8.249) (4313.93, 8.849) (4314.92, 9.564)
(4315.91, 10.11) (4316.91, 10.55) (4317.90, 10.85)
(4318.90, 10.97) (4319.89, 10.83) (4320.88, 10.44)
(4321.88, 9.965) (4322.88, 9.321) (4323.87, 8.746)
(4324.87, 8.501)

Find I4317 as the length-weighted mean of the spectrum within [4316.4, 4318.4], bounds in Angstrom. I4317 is 10.7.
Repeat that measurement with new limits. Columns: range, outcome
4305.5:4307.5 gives 7.51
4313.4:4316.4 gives 9.5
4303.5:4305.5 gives 7.79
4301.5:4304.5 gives 7.67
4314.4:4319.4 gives 10.4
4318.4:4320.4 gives 10.9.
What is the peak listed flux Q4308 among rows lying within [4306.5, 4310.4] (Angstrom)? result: 7.363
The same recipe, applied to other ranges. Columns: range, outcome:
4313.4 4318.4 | 10.85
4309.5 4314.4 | 8.849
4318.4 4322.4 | 10.97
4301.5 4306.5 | 7.817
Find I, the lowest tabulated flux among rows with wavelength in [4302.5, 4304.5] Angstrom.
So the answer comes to 7.707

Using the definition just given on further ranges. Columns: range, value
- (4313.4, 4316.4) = 8.849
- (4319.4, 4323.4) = 9.321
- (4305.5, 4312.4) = 7.074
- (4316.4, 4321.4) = 10.44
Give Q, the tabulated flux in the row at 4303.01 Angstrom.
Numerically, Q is 7.707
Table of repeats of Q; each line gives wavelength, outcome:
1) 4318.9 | 10.97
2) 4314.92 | 9.564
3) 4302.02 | 7.525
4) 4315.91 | 10.11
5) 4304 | 7.813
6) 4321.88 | 9.965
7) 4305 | 7.817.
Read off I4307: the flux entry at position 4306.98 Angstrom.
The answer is 7.363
